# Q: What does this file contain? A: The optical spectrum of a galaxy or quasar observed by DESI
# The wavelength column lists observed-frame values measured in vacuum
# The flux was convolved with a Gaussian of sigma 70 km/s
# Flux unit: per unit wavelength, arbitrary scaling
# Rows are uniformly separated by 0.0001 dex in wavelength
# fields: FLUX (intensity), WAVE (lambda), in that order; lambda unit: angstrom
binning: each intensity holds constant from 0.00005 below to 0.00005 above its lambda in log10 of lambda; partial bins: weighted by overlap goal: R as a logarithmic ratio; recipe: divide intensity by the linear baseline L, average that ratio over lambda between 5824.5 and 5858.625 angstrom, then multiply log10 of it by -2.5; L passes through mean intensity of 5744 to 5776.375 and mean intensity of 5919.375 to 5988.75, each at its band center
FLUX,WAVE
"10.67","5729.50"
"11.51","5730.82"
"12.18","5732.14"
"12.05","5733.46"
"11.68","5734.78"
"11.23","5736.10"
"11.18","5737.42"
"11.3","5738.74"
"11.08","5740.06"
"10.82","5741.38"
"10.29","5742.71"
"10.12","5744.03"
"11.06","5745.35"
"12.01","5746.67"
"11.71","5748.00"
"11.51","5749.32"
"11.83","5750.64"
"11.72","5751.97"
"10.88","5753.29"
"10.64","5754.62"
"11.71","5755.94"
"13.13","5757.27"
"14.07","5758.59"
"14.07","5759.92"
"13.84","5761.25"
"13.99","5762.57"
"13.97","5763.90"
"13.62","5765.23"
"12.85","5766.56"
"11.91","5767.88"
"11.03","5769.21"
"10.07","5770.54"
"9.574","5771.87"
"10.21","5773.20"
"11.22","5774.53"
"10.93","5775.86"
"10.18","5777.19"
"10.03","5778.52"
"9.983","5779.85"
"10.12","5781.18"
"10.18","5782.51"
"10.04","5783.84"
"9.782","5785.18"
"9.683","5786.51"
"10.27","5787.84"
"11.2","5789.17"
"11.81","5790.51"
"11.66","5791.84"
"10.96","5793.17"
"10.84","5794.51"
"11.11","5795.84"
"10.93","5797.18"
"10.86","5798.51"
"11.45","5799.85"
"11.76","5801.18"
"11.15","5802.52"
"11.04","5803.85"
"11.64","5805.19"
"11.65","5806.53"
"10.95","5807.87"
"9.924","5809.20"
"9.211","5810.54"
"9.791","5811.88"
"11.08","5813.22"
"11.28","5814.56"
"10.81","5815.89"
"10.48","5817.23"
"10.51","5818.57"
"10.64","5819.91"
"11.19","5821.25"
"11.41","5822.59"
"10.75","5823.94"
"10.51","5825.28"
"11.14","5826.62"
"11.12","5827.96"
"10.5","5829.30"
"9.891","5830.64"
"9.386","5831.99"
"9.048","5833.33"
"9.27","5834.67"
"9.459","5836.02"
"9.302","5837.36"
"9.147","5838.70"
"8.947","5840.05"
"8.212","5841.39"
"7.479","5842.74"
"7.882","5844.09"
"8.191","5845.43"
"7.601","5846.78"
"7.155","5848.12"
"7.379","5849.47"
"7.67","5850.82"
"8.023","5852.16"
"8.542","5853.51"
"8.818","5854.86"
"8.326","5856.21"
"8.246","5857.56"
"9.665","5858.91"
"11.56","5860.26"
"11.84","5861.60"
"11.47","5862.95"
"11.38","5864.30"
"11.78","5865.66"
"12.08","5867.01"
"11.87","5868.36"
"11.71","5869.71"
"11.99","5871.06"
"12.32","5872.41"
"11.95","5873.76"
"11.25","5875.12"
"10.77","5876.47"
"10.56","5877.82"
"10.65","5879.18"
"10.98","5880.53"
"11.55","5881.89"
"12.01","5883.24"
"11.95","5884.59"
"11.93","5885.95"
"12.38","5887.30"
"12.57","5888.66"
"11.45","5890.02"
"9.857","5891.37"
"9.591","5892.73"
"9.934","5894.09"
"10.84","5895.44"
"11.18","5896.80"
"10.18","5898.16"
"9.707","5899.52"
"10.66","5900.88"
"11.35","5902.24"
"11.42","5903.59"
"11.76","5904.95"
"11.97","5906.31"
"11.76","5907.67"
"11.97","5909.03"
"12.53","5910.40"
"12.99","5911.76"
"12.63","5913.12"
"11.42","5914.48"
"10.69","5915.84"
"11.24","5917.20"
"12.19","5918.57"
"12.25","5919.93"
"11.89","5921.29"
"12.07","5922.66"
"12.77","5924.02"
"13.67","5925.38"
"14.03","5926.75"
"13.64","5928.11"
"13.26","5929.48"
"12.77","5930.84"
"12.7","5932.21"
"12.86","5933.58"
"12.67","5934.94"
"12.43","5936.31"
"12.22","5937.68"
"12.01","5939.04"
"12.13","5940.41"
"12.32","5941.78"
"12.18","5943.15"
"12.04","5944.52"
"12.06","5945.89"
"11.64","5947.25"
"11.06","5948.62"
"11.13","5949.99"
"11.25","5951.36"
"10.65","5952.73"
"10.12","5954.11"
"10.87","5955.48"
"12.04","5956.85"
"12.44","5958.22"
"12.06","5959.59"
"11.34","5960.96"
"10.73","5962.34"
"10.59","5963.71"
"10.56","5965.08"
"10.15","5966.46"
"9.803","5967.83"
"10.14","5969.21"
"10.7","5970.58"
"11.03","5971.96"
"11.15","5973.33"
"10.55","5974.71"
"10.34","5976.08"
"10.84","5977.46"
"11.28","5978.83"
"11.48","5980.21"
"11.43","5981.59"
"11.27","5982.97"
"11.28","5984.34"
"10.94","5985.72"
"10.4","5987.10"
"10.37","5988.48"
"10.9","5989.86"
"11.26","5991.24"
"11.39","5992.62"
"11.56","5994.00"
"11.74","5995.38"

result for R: 0.311 mag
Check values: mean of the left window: 11.9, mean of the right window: 11.6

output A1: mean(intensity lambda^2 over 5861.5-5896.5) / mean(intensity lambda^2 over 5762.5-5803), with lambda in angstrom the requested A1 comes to 1.1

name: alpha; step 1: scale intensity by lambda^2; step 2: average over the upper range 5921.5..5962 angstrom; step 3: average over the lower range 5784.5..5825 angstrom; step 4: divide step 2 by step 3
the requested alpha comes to 1.17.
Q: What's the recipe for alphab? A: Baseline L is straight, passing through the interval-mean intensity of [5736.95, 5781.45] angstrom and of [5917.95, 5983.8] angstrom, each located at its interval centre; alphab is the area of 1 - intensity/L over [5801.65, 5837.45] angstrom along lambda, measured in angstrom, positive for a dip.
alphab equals 3.4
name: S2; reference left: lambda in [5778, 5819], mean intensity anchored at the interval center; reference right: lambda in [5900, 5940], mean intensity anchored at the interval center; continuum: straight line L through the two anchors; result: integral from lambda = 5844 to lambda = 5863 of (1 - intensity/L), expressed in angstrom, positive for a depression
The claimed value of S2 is 4.4 angstrom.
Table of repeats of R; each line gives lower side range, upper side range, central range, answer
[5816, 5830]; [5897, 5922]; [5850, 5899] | 0.05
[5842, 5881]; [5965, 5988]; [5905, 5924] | -0.16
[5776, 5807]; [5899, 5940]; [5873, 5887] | 0.03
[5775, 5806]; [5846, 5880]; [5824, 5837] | 0.04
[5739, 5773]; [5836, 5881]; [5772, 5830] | 0.02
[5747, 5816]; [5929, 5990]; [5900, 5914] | -0.05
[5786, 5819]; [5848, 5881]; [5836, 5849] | 0.27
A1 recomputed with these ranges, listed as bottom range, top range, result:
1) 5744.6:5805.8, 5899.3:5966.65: 1.10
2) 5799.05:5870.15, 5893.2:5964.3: 1.22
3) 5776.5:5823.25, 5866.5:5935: 1.13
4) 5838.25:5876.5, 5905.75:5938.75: 1.30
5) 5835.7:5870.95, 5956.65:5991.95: 1.21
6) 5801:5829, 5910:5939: 1.20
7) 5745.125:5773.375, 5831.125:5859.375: 0.72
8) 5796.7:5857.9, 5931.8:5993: 1.21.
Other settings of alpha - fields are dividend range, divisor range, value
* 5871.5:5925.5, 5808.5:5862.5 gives 1.23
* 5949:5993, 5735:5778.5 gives 1.01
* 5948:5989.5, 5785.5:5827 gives 1.06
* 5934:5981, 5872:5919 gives 1.02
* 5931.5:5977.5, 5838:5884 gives 1.18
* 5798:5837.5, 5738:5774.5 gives 0.92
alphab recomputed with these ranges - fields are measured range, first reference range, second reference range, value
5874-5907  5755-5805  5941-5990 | 0.3 angstrom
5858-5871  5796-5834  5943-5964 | -0.6 angstrom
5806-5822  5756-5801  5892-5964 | 1.2 angstrom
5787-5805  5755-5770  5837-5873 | 1.0 angstrom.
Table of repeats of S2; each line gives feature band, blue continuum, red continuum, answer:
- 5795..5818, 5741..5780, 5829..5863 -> -1.61 angstrom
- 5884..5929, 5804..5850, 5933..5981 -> -4.06 angstrom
